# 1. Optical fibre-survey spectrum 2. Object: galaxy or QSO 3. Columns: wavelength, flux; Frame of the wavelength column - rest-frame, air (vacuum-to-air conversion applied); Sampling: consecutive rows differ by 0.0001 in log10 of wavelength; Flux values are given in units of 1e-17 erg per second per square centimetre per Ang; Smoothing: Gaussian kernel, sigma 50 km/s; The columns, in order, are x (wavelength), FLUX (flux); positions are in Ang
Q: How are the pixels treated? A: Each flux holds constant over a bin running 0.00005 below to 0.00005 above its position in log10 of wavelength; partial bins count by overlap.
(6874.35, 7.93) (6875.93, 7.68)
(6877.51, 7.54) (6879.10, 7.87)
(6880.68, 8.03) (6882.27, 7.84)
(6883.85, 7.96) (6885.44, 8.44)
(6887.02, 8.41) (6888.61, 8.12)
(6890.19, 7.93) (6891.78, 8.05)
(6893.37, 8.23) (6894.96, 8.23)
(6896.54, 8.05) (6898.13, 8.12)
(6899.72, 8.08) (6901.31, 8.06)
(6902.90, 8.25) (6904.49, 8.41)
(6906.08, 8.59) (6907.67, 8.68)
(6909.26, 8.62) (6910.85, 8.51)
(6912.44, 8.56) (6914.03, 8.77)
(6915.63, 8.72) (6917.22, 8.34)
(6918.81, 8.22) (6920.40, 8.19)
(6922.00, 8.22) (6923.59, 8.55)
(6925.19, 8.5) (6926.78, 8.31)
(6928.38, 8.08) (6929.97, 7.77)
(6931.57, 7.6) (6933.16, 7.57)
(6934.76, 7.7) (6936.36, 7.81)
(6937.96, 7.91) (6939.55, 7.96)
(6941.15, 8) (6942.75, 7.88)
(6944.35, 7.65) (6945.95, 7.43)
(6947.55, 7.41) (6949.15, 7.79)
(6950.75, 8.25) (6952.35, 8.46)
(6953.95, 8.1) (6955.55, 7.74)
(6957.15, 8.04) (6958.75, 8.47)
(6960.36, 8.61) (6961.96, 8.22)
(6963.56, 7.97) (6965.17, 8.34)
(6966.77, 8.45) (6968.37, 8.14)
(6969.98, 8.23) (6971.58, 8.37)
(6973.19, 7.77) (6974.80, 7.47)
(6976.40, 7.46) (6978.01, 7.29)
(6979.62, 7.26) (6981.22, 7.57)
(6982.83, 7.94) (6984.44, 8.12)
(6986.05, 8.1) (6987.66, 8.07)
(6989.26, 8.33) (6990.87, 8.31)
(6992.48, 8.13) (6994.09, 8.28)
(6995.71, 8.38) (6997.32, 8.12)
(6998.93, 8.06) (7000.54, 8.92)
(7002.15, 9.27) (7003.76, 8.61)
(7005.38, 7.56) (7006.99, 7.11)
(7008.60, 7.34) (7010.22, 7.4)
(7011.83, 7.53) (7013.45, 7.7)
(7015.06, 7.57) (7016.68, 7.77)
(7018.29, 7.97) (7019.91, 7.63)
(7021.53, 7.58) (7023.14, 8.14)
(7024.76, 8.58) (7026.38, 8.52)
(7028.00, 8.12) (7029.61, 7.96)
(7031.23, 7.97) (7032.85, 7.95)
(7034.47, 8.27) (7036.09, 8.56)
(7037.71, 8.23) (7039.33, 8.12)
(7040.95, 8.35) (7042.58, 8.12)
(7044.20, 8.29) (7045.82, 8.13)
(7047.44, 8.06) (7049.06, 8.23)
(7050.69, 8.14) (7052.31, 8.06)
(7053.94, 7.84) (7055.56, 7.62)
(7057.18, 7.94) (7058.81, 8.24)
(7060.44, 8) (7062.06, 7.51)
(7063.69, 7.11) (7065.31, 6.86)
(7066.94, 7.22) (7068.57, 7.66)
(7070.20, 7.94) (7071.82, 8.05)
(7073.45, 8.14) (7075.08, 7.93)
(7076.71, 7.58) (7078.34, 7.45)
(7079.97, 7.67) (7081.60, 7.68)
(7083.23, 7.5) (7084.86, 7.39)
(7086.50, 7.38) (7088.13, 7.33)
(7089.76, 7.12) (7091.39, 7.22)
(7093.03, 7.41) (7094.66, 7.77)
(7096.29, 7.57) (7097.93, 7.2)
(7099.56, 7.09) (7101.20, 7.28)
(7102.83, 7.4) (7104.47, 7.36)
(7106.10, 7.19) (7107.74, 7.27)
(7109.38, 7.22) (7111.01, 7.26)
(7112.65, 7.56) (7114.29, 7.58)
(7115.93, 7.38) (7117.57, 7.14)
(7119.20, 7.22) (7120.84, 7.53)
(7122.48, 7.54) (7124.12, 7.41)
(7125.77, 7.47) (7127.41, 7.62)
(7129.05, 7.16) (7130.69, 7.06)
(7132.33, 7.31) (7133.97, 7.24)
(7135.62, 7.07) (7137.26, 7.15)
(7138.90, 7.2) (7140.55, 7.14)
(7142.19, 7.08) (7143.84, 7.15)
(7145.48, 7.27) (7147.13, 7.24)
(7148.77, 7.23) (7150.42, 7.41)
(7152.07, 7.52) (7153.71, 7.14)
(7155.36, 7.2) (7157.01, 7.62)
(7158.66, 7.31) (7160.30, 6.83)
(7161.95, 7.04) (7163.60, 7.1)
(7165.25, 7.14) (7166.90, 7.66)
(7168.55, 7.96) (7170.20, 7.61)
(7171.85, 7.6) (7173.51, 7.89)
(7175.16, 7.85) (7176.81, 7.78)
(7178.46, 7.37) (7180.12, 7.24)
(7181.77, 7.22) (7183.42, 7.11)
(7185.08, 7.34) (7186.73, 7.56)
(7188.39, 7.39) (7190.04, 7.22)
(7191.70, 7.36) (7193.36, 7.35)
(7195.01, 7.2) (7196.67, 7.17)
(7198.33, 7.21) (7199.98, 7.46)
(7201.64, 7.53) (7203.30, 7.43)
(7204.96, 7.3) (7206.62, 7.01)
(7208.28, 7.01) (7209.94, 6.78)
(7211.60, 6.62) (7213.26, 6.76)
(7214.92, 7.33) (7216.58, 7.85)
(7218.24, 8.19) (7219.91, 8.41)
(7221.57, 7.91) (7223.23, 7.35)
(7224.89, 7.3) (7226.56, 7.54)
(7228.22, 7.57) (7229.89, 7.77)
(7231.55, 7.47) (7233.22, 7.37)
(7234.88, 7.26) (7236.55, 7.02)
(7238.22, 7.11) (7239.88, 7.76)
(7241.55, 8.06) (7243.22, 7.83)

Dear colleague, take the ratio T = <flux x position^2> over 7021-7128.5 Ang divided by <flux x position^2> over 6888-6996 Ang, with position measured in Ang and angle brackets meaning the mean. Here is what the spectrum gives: 0.99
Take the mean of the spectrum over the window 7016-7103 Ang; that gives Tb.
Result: 7.8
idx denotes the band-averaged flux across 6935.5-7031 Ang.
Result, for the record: 7.99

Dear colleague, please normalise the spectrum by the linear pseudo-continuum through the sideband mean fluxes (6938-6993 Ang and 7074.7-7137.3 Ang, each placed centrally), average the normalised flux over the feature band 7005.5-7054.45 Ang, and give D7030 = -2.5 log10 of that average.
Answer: -0.04 mag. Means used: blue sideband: 7.98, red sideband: 7.38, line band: 7.97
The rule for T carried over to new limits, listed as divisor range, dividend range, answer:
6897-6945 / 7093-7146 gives 0.95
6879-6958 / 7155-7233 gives 0.99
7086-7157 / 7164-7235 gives 1.04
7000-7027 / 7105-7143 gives 0.95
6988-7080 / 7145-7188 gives 0.96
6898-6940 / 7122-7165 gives 0.94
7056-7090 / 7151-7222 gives 1.00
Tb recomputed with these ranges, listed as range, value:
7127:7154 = 7.23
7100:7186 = 7.34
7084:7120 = 7.33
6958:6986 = 7.98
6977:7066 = 7.98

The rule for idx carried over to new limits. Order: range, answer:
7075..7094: 7.45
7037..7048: 8.19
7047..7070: 7.75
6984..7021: 8.01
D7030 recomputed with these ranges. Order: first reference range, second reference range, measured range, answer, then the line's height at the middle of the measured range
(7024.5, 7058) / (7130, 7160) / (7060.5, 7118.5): 0.039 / 7.72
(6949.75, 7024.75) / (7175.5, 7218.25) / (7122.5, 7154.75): 0.033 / 7.49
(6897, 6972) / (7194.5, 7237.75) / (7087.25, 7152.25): 0.049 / 7.64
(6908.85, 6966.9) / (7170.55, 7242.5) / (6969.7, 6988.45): 0.031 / 8.01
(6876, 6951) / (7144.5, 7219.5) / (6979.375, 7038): -0.027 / 7.84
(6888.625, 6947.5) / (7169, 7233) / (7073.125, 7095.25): 0.028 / 7.72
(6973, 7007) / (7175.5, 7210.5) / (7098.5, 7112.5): 0.050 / 7.61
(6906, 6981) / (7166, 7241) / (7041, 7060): -0.035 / 7.81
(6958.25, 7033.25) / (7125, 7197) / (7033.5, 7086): -0.016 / 7.75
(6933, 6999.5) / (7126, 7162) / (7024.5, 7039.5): -0.070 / 7.71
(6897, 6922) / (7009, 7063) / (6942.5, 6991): 0.032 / 8.21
